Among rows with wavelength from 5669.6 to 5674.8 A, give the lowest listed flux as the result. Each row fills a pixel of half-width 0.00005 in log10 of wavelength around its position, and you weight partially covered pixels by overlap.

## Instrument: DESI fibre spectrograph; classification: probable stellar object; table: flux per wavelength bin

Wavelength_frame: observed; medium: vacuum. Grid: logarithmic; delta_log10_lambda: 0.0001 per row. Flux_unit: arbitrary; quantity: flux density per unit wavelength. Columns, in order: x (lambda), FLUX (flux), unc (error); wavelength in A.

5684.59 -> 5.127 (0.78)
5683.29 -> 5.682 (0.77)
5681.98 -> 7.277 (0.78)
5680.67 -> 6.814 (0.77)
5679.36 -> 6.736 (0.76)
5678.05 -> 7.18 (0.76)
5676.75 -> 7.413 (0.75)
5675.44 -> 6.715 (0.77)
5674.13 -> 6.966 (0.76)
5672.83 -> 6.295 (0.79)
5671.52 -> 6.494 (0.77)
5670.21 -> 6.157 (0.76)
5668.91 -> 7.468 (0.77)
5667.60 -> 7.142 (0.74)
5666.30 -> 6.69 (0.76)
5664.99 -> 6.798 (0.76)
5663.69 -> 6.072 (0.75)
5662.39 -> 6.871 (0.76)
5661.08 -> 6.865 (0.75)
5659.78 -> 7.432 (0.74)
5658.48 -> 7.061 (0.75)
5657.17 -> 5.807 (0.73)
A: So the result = 6.157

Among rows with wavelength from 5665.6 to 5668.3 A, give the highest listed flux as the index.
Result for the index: 7.142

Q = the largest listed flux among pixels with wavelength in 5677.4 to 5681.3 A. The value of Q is 7.18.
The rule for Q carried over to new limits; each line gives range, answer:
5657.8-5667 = 7.432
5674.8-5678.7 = 7.413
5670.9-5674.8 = 6.966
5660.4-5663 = 6.871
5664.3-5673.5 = 7.468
